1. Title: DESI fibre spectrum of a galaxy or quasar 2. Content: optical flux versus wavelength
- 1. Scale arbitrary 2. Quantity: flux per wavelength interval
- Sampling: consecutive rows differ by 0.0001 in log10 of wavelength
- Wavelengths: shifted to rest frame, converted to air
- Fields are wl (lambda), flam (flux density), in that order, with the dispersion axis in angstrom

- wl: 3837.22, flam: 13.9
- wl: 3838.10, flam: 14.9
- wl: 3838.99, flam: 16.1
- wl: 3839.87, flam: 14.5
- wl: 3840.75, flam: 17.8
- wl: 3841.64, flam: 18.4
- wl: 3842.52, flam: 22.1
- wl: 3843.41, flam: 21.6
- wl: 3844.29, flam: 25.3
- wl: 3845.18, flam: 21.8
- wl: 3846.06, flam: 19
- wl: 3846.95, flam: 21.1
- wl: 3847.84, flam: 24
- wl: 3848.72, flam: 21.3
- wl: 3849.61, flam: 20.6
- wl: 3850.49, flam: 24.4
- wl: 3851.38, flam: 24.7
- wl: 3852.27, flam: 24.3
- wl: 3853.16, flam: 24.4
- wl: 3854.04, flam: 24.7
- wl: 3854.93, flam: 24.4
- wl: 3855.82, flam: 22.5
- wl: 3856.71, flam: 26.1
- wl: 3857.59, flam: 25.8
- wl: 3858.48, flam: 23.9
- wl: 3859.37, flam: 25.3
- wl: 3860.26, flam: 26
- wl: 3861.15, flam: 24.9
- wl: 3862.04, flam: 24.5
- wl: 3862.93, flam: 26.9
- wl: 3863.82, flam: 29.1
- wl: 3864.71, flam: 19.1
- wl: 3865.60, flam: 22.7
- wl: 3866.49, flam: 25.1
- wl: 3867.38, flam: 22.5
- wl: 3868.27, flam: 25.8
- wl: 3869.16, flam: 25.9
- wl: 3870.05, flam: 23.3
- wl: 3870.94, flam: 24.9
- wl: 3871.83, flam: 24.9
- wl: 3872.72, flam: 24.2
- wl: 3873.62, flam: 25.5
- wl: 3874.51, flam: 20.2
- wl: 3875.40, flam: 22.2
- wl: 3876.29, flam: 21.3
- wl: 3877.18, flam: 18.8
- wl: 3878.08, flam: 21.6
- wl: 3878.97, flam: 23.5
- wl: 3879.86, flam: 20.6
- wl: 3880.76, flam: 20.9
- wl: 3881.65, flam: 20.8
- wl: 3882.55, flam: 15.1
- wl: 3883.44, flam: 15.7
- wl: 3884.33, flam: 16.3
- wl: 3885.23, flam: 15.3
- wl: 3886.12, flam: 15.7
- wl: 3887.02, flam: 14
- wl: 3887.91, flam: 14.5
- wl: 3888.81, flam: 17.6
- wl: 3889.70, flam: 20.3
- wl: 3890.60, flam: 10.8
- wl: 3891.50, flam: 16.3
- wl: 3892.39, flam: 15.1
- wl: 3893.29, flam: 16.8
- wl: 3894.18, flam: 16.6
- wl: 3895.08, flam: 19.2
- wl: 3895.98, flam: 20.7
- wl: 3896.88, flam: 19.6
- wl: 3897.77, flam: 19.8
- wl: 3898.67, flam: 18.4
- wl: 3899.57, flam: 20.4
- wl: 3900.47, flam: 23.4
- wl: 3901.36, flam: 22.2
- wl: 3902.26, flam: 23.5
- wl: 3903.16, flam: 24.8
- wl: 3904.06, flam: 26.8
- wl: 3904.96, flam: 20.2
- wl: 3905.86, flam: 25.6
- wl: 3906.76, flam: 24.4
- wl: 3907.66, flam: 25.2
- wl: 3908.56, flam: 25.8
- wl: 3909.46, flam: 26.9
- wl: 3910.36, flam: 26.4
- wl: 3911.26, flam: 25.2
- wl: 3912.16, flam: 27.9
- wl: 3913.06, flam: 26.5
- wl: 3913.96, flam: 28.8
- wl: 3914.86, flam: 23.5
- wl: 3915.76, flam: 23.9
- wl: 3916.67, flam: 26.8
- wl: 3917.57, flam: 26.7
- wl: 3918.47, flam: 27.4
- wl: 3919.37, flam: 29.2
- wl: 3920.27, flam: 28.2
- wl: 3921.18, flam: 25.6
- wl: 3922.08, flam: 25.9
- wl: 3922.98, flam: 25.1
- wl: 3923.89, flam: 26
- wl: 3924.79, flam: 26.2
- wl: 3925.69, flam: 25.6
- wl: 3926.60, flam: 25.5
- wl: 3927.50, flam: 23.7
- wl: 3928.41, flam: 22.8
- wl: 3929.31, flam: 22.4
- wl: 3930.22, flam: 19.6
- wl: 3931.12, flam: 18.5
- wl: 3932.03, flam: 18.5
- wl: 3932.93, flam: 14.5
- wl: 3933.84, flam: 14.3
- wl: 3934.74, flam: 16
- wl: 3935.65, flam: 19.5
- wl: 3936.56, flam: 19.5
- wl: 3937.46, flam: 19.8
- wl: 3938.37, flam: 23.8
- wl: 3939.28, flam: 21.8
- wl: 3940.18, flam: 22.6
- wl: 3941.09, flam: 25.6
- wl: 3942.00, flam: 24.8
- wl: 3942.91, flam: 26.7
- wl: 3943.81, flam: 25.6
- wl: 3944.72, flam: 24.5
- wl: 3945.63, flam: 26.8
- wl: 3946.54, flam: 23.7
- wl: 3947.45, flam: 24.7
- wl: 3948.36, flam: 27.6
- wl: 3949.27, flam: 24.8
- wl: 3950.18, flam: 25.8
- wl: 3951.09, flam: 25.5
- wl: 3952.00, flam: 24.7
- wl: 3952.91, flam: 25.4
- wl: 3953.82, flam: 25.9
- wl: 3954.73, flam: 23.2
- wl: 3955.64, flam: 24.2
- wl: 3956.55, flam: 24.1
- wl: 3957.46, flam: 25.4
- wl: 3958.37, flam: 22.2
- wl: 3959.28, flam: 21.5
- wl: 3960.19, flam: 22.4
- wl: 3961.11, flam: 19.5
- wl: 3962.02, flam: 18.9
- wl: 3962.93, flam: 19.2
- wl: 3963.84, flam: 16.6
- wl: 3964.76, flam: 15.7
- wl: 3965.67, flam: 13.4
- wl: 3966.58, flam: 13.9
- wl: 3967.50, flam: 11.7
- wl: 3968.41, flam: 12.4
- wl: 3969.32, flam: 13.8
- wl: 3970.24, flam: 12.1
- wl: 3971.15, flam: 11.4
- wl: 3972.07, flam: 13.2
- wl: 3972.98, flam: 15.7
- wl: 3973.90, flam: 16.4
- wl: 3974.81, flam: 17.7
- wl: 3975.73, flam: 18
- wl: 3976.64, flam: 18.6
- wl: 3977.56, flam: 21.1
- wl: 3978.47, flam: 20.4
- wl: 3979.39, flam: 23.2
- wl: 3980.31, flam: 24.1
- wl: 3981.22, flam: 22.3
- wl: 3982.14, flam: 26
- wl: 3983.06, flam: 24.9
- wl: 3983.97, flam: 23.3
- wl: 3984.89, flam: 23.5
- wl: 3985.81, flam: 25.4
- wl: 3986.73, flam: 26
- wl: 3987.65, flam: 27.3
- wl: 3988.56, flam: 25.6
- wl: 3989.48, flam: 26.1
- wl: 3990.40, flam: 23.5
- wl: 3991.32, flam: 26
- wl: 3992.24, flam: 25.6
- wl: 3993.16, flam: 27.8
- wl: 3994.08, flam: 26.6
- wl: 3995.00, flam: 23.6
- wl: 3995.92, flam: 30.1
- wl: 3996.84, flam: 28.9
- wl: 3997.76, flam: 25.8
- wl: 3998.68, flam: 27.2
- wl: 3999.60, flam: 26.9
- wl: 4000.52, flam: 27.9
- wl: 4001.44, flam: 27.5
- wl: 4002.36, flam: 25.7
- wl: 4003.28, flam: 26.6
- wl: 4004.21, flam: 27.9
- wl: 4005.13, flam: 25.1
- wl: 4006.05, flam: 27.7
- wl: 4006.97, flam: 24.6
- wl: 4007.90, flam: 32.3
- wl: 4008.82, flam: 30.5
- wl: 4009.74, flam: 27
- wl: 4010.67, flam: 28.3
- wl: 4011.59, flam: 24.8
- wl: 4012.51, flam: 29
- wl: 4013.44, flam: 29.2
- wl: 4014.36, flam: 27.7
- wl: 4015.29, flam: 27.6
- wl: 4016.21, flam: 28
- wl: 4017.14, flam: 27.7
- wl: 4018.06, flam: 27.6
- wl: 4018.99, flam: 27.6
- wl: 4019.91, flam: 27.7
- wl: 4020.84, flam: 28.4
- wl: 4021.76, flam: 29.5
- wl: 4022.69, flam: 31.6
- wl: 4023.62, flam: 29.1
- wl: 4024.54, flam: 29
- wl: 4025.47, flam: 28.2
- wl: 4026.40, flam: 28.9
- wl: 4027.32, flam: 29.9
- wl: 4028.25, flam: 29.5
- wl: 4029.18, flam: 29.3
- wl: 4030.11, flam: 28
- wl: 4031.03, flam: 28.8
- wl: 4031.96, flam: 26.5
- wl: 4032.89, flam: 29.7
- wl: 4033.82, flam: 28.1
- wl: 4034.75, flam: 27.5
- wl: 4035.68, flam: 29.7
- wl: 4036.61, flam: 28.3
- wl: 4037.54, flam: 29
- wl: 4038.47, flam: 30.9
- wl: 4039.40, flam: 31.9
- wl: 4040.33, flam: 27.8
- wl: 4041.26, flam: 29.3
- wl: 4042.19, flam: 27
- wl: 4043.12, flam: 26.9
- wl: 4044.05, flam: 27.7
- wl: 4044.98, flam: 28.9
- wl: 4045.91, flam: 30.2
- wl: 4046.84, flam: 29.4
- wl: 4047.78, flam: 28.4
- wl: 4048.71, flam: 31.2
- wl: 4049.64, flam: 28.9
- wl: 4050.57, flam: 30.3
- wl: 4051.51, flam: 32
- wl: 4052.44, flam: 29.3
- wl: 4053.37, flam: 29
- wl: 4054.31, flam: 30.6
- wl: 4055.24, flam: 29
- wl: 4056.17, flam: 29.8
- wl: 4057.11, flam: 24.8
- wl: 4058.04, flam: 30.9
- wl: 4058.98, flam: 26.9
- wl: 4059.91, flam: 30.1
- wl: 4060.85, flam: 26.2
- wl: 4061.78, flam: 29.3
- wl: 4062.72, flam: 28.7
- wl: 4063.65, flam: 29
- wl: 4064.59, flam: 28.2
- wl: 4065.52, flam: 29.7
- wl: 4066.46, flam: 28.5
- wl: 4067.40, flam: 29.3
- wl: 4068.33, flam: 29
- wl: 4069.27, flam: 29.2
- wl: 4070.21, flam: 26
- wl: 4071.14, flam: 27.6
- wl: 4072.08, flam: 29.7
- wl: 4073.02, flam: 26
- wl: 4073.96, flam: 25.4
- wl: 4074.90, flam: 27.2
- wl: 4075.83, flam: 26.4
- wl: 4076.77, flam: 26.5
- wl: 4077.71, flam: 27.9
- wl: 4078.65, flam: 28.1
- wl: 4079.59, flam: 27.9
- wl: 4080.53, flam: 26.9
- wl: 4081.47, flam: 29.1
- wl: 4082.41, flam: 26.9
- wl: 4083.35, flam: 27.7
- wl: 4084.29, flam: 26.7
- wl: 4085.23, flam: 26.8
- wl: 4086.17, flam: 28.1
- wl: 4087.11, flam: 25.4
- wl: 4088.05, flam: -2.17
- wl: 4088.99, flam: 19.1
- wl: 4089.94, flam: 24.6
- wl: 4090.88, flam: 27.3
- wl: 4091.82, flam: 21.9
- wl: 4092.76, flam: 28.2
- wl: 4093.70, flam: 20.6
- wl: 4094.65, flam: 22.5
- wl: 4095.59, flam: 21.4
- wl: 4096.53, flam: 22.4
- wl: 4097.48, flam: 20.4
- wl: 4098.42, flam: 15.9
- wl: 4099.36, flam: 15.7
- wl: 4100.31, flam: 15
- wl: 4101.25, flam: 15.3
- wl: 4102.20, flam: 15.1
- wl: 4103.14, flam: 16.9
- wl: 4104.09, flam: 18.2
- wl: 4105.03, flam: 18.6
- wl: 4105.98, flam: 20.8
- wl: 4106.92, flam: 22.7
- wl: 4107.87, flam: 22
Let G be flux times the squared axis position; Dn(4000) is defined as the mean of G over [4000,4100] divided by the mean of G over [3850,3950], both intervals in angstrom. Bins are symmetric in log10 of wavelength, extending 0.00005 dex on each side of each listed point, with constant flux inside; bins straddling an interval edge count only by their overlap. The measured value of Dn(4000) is 1.30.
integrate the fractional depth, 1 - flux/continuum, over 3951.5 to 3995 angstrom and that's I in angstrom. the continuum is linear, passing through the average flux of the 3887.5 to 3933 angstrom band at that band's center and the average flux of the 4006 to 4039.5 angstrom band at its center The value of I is 8.4 angstrom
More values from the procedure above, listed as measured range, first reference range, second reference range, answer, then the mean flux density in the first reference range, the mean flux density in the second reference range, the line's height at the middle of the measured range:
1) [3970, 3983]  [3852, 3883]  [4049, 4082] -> 3.6 angstrom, 23.5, 28.4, 26.2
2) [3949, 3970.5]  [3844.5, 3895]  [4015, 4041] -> 4.6 angstrom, 21.5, 28.8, 25.6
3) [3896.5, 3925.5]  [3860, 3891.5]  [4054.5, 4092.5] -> -3.7 angstrom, 21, 26.7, 22.1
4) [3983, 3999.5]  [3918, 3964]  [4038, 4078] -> -0.3 angstrom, 23.2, 28.6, 25.5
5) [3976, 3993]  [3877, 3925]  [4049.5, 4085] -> 0.7 angstrom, 21.9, 28.3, 25.1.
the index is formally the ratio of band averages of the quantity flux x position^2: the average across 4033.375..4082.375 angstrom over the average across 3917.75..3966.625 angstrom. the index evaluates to 1.33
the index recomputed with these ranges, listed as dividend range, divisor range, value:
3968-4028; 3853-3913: 1.21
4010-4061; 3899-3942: 1.29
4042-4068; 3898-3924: 1.24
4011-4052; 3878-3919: 1.45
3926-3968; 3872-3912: 1.09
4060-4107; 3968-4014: 1.05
